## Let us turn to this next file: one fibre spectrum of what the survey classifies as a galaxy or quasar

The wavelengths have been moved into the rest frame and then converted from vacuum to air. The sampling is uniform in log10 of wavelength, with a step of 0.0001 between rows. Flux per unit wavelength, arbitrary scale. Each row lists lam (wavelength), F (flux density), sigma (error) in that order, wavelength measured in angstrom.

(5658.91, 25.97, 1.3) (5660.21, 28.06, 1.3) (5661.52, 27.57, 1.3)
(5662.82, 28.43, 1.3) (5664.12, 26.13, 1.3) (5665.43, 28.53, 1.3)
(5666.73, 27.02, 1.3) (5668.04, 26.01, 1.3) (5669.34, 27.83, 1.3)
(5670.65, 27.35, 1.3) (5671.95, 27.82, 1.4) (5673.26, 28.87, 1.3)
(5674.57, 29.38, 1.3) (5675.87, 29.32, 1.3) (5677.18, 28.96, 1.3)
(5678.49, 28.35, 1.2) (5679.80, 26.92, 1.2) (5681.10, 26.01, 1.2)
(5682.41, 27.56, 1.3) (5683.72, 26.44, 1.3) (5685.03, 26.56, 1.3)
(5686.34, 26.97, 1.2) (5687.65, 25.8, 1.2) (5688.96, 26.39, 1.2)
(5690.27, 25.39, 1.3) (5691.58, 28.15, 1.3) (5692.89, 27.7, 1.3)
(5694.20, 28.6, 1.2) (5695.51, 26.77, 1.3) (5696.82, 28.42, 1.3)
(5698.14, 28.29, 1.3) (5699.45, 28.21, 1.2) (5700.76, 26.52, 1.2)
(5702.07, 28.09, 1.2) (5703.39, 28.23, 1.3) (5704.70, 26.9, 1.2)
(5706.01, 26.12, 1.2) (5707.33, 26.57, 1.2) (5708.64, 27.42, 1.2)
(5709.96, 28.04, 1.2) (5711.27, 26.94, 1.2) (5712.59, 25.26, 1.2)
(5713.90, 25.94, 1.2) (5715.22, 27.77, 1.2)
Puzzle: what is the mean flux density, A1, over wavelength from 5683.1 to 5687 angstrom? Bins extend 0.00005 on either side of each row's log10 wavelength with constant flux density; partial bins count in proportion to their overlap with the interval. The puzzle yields 26.6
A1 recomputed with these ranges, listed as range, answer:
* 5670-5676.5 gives 28.6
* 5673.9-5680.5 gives 28.6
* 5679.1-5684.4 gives 26.8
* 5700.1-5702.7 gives 27.4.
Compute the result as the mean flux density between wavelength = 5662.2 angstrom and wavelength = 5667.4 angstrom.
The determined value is 27.5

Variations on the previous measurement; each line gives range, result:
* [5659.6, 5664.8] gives 27.5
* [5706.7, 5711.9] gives 27.3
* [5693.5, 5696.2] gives 27.7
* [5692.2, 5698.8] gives 28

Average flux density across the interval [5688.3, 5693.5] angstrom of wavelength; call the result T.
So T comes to 26.9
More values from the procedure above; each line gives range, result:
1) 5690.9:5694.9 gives 28.1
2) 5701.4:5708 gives 27.2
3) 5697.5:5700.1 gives 28.3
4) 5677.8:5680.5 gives 27.6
